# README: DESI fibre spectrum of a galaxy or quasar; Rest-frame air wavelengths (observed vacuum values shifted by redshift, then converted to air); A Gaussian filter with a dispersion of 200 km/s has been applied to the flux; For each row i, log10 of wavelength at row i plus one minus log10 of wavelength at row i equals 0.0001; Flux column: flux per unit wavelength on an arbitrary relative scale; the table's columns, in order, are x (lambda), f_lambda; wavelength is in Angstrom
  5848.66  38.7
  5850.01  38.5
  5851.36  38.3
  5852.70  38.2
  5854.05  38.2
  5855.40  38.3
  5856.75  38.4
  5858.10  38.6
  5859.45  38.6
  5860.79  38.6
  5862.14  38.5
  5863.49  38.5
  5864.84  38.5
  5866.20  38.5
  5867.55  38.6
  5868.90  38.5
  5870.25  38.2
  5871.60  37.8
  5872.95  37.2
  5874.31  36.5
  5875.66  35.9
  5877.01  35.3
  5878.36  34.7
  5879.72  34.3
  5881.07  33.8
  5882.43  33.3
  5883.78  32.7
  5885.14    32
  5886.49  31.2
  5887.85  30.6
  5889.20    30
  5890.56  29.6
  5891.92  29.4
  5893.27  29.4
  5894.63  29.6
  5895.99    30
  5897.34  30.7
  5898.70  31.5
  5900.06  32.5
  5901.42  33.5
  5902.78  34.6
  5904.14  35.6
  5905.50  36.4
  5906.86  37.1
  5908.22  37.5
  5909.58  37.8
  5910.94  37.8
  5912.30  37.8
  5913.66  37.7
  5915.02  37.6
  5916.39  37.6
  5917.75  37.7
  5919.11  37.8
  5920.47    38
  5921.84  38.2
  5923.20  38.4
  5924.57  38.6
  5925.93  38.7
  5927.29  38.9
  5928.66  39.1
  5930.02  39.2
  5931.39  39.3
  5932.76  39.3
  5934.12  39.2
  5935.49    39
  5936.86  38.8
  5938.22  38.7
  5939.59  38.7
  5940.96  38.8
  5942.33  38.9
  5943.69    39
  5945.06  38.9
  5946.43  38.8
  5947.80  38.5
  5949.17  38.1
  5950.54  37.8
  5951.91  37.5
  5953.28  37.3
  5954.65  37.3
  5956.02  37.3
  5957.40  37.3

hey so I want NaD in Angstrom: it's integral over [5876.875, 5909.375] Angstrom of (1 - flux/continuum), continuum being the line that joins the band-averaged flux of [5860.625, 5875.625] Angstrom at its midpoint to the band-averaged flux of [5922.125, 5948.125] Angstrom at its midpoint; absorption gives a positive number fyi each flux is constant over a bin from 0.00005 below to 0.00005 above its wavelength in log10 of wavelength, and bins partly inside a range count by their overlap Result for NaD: 4.7 Angstrom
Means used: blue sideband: 38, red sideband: 38.9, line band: 32.8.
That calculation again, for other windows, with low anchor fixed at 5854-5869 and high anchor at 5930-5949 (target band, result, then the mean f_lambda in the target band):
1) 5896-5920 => 1.8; 35.8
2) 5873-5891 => 2.5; 33.3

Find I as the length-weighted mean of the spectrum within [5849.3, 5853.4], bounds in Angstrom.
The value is 38.3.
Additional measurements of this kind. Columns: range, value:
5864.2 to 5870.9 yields 38.4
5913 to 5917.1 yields 37.6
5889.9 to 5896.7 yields 29.6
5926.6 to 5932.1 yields 39.1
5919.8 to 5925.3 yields 38.3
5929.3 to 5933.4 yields 39.2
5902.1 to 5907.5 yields 35.9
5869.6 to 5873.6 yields 37.8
